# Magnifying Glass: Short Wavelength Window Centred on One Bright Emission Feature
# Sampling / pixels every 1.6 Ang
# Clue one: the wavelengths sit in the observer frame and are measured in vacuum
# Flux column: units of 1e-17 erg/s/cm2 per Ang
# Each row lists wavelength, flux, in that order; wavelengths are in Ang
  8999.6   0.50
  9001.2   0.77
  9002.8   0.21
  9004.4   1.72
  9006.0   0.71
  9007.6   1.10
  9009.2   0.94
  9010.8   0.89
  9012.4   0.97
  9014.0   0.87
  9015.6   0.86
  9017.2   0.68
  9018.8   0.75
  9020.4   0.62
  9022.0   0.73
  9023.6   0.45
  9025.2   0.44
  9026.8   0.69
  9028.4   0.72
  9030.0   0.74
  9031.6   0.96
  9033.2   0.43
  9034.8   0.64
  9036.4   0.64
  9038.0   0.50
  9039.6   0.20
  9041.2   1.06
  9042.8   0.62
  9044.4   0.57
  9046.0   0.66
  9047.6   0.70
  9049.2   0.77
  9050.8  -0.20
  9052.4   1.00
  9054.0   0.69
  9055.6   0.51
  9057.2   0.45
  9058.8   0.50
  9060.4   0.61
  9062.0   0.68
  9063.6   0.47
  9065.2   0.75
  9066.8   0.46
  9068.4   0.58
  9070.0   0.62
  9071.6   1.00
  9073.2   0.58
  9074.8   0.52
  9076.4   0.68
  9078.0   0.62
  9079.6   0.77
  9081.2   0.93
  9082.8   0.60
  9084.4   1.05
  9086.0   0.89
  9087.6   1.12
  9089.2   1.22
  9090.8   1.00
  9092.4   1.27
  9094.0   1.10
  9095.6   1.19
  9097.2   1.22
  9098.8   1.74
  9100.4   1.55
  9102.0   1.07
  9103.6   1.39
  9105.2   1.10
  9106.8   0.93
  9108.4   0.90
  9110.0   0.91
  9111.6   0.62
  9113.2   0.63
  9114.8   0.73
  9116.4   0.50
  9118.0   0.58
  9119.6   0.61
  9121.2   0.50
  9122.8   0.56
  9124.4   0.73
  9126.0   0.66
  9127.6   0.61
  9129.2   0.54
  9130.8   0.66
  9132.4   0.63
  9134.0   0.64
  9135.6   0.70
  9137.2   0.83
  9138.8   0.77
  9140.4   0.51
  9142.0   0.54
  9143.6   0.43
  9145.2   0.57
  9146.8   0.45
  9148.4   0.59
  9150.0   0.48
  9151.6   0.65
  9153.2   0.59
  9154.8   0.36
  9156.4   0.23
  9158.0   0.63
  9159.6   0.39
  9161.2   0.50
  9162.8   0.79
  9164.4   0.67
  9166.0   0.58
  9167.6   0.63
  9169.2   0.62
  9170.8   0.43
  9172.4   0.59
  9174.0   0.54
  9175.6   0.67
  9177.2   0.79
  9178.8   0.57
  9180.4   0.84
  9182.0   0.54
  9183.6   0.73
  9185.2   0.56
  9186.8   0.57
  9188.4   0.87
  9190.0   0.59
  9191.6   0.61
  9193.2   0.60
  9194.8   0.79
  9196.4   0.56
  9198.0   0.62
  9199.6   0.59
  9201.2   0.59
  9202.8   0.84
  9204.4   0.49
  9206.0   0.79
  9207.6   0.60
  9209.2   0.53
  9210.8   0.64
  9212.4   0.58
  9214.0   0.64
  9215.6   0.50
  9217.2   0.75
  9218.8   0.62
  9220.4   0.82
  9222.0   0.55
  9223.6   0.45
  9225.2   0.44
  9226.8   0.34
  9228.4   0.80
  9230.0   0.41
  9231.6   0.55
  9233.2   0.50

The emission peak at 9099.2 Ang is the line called [O III]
